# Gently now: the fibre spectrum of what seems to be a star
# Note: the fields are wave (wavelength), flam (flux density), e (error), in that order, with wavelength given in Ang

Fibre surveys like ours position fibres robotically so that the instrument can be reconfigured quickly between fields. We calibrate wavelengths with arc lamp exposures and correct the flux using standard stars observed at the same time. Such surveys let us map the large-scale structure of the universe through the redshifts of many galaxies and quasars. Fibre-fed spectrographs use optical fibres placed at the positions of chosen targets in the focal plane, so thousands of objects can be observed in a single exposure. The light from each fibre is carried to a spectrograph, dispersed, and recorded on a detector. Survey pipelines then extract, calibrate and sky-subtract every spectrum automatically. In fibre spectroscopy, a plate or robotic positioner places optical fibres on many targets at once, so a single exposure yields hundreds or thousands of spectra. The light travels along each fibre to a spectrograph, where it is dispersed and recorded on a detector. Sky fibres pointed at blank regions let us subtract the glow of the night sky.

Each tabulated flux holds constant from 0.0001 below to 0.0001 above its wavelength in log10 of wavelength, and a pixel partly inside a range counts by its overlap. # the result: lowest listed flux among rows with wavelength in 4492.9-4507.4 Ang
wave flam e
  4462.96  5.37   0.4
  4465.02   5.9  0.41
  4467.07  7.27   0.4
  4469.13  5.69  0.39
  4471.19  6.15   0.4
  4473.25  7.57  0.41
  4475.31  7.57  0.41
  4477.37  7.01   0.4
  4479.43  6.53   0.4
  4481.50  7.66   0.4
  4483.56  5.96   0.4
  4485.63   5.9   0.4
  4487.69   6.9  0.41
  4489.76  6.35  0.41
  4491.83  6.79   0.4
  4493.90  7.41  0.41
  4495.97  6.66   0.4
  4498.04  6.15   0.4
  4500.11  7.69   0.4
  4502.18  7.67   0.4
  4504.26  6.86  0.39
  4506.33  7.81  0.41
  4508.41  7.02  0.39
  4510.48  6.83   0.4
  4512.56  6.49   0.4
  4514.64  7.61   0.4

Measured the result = 6.15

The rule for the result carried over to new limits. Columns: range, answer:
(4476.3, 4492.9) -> 5.9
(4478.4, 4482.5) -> 6.53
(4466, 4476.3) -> 5.69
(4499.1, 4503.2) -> 7.67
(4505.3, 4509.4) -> 7.02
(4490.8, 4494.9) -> 6.79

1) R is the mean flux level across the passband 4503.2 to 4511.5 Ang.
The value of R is 7.13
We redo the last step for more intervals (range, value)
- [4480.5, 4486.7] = 6.51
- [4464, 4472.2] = 6.26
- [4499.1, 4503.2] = 7.69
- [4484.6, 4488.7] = 6.41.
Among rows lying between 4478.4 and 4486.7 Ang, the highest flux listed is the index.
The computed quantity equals 7.66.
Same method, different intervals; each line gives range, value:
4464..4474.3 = 7.57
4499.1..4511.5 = 7.81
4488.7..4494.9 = 7.41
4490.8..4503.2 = 7.69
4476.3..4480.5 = 7.01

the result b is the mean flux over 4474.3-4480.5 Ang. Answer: 7.03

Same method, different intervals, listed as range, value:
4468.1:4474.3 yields 6.47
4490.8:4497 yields 6.95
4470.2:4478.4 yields 7.08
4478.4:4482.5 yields 7.08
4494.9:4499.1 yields 6.43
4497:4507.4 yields 7.24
